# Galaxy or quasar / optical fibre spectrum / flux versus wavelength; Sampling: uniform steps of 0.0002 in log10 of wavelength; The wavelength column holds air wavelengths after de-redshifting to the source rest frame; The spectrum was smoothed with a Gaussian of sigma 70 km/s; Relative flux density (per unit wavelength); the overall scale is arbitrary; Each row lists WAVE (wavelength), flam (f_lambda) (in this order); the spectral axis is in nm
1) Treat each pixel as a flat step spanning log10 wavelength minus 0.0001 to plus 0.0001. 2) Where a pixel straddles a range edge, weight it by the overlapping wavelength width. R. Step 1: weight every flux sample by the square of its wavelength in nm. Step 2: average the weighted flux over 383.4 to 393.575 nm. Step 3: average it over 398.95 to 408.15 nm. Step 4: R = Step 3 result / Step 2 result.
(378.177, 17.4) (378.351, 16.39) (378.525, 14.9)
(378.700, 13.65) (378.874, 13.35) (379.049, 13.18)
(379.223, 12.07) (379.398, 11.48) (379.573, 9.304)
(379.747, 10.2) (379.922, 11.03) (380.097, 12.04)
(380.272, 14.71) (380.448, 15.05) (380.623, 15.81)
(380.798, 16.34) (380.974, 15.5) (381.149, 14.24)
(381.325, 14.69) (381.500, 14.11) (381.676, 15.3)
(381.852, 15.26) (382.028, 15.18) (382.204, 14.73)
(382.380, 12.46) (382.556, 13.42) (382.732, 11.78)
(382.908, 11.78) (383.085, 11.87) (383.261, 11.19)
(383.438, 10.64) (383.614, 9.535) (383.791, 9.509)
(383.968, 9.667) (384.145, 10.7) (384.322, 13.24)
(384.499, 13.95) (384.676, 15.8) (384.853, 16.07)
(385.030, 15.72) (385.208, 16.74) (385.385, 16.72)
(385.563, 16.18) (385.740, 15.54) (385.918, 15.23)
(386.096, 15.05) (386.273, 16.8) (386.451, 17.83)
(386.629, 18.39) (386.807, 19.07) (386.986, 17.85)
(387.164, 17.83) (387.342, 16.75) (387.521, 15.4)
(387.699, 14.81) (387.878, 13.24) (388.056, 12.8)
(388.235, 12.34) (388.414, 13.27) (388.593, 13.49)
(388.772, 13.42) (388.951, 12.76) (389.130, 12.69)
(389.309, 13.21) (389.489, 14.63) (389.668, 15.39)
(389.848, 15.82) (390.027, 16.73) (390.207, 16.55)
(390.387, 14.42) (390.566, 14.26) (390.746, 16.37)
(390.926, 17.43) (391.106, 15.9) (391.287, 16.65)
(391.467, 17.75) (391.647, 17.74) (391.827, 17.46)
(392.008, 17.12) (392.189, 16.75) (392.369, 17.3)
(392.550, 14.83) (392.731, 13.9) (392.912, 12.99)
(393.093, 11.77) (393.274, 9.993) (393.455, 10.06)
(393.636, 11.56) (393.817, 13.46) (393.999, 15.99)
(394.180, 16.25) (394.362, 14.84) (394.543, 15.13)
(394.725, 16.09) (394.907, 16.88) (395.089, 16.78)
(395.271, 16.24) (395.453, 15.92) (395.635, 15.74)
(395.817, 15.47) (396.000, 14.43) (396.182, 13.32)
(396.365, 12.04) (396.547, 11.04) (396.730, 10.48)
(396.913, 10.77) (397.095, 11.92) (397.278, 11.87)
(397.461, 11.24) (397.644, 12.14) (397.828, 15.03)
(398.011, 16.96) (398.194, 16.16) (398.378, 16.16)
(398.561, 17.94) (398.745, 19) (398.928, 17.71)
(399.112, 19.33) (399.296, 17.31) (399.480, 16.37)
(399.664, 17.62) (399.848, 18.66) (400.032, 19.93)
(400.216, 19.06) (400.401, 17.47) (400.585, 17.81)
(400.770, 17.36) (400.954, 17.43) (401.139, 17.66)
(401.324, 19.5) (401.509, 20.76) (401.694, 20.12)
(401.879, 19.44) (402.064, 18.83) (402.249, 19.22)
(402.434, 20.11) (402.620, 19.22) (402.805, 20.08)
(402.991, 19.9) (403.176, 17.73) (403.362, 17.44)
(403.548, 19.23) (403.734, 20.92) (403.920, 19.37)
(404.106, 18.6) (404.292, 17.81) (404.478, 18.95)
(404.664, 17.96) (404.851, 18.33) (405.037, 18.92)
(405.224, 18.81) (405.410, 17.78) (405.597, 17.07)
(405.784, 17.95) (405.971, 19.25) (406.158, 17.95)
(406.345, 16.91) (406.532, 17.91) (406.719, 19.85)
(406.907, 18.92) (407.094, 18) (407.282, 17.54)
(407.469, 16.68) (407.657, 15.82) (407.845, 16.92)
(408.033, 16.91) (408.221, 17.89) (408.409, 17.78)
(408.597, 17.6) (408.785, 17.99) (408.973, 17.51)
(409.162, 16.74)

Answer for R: 1.34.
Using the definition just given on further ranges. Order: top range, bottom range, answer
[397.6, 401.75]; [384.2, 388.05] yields 1.19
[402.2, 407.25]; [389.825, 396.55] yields 1.31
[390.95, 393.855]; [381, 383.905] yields 1.21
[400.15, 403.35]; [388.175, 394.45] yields 1.35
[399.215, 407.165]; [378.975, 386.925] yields 1.48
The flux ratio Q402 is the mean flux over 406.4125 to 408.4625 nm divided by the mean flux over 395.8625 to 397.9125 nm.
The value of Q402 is 1.44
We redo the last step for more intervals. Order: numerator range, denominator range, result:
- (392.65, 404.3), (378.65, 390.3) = 1.15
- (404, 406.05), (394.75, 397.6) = 1.34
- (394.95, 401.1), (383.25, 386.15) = 1.15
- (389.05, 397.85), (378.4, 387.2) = 1.03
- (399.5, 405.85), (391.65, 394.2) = 1.31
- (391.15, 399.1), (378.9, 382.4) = 1.08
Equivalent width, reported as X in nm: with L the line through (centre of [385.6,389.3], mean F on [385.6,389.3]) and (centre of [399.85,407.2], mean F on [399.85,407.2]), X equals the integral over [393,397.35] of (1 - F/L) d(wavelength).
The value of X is 0.824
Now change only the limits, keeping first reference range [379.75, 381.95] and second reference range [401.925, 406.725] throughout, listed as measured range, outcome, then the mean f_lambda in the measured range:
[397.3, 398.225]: 0.18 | 14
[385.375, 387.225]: -0.19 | 17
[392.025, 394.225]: 0.37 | 13.8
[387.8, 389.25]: 0.25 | 13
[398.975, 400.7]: -0.03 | 18.1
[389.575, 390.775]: 0.03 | 15.6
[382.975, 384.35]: 0.38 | 10.7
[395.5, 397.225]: 0.44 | 12.9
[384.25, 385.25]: -0.01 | 15.2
